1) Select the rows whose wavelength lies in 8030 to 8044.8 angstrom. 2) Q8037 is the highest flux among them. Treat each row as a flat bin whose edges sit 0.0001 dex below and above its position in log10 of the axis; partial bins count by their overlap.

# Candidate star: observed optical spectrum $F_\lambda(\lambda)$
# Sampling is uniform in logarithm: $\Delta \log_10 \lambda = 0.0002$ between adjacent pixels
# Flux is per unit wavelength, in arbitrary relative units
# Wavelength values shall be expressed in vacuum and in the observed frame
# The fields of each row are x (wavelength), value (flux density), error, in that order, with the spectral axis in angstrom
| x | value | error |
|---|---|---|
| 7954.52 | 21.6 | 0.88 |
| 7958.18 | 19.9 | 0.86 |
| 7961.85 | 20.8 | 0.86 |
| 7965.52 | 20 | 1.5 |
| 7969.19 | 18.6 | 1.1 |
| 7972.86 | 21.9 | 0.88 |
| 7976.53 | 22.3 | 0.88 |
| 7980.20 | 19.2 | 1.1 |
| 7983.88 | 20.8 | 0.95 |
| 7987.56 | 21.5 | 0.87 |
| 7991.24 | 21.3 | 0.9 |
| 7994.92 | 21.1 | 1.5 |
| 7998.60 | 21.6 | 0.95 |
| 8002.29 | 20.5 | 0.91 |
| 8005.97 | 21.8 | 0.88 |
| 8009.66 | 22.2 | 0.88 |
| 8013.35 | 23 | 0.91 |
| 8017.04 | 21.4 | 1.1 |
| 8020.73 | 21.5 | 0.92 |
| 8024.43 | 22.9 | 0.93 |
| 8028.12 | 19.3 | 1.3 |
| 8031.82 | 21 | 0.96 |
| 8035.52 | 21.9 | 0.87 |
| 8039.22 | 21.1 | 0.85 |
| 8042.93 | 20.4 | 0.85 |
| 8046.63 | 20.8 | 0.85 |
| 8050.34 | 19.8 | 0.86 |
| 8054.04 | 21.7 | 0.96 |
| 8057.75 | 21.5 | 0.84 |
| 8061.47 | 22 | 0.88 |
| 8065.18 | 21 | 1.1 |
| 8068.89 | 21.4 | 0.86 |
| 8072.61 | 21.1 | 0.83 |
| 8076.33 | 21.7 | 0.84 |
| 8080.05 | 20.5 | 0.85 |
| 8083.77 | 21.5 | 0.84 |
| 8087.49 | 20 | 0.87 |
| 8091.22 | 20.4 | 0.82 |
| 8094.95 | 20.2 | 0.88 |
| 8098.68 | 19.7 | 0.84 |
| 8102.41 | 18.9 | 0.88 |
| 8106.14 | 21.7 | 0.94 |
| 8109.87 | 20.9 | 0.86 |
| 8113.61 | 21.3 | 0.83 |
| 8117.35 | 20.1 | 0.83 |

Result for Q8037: 21.9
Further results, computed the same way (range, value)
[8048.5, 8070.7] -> 22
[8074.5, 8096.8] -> 21.7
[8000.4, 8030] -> 23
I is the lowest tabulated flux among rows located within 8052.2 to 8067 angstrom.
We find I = 21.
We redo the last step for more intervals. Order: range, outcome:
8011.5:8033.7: 19.3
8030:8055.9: 19.8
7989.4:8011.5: 20.5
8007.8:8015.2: 22.2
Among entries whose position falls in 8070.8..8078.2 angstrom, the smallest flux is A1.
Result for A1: 21.1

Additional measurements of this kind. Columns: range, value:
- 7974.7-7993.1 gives 19.2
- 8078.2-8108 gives 18.9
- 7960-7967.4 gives 20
